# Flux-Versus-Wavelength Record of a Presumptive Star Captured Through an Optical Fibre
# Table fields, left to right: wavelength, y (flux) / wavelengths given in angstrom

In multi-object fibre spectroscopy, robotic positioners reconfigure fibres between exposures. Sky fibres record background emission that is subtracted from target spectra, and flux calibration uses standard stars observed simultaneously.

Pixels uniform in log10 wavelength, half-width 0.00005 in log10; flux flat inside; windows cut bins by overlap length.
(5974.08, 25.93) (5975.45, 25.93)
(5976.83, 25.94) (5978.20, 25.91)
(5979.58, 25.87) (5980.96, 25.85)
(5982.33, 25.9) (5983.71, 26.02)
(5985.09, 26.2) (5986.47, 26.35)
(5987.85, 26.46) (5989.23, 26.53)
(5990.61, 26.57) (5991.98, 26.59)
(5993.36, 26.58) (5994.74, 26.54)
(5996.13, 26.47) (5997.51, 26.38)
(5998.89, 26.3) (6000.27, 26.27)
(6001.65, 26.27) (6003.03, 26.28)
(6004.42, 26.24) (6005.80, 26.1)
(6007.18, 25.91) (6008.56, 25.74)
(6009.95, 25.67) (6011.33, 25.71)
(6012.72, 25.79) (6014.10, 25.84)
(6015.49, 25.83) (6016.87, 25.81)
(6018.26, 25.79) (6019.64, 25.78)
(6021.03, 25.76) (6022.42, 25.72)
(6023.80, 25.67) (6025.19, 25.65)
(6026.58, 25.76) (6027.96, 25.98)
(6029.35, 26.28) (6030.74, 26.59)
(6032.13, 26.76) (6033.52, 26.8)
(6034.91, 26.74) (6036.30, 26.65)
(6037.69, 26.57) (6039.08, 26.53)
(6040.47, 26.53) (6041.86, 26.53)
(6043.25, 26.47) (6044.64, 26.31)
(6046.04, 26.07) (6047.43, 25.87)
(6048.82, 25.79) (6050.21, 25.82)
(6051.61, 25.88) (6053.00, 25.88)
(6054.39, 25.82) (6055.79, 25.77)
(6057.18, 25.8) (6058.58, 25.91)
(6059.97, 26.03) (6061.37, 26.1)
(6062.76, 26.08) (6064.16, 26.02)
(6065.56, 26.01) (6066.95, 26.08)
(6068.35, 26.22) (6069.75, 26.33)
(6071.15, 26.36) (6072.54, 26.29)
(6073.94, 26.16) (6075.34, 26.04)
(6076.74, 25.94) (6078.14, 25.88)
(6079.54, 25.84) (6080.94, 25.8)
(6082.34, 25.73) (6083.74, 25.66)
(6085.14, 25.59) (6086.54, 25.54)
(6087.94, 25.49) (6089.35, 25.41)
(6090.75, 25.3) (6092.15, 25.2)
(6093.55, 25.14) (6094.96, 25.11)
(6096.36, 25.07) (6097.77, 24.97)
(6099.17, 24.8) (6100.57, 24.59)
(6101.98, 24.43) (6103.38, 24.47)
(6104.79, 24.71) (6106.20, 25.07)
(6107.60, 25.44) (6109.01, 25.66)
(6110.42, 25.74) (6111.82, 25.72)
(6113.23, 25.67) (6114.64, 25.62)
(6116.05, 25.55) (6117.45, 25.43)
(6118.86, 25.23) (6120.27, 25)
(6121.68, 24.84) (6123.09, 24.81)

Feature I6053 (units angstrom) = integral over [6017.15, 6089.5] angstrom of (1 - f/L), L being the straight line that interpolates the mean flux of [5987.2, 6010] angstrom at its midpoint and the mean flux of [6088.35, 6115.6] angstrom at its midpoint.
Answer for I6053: -1.0 angstrom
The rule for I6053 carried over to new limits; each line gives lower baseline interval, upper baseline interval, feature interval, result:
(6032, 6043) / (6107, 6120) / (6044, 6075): 0.3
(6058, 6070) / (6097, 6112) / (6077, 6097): 0.0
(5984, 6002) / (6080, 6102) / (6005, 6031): 0.3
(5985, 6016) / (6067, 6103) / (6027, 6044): -0.4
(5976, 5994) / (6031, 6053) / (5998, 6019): 0.2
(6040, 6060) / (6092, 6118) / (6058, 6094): -0.3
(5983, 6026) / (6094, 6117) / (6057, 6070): -0.3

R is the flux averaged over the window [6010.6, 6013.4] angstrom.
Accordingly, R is 25.7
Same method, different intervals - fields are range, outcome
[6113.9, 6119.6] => 25.5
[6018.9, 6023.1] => 25.7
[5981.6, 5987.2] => 26.1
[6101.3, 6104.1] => 24.5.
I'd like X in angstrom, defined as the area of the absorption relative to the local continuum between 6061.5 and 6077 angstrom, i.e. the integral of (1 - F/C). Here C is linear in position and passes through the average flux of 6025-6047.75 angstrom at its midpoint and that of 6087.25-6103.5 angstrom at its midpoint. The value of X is -0.3 angstrom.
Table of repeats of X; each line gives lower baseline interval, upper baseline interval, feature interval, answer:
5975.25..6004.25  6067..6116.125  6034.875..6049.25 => -0.3 angstrom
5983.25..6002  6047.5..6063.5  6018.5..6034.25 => 0.0 angstrom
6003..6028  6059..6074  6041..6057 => 0.0 angstrom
